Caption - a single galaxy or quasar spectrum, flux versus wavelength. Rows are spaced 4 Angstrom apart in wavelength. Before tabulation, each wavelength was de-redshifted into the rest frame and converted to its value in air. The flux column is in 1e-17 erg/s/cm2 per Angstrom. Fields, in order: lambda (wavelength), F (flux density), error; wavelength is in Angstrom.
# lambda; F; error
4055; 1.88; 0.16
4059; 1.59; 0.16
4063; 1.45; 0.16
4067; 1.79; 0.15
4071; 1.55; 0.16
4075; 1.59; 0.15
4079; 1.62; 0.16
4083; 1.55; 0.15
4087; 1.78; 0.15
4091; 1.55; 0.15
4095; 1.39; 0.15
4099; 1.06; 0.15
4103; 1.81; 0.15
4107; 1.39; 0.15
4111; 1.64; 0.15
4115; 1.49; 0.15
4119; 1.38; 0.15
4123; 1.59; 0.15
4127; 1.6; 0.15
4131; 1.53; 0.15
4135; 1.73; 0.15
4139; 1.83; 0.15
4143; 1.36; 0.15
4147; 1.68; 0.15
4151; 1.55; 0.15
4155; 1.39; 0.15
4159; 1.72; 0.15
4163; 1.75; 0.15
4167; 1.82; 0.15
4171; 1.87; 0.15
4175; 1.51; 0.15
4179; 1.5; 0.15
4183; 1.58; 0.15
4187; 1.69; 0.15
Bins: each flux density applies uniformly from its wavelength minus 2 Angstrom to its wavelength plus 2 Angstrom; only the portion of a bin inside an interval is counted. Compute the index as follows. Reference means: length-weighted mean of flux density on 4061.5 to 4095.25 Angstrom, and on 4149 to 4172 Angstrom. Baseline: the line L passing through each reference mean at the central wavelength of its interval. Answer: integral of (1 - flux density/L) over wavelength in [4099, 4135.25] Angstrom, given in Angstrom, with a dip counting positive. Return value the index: 2.2 Angstrom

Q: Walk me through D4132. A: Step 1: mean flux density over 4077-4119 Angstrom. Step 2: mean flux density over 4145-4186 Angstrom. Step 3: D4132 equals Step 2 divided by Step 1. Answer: 1.08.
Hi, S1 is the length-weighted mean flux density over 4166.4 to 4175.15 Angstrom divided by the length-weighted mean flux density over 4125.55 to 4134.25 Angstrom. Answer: 1.11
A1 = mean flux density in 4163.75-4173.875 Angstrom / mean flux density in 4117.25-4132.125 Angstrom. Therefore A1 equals 1.2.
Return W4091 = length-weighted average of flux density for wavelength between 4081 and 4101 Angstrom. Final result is 1.47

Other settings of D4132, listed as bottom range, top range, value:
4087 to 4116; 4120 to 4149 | 1.08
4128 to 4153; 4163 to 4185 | 1.03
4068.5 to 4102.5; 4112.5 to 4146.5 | 1.03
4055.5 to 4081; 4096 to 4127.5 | 0.92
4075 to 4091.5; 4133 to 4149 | 1.01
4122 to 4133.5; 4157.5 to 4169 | 1.12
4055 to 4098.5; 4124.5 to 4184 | 1.03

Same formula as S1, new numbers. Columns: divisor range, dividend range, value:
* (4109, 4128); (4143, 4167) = 1.05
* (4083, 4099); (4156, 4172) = 1.17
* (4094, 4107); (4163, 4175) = 1.25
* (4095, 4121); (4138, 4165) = 1.10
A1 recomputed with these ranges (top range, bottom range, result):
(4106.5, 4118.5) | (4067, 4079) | 0.93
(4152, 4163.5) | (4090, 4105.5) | 1.11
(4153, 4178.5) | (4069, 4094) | 1.04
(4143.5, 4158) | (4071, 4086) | 0.96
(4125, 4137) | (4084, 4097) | 1.03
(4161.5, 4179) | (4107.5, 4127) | 1.12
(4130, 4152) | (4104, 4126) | 1.07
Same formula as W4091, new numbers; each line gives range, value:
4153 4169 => 1.67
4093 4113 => 1.46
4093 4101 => 1.23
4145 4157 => 1.54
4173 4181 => 1.5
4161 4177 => 1.74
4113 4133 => 1.52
